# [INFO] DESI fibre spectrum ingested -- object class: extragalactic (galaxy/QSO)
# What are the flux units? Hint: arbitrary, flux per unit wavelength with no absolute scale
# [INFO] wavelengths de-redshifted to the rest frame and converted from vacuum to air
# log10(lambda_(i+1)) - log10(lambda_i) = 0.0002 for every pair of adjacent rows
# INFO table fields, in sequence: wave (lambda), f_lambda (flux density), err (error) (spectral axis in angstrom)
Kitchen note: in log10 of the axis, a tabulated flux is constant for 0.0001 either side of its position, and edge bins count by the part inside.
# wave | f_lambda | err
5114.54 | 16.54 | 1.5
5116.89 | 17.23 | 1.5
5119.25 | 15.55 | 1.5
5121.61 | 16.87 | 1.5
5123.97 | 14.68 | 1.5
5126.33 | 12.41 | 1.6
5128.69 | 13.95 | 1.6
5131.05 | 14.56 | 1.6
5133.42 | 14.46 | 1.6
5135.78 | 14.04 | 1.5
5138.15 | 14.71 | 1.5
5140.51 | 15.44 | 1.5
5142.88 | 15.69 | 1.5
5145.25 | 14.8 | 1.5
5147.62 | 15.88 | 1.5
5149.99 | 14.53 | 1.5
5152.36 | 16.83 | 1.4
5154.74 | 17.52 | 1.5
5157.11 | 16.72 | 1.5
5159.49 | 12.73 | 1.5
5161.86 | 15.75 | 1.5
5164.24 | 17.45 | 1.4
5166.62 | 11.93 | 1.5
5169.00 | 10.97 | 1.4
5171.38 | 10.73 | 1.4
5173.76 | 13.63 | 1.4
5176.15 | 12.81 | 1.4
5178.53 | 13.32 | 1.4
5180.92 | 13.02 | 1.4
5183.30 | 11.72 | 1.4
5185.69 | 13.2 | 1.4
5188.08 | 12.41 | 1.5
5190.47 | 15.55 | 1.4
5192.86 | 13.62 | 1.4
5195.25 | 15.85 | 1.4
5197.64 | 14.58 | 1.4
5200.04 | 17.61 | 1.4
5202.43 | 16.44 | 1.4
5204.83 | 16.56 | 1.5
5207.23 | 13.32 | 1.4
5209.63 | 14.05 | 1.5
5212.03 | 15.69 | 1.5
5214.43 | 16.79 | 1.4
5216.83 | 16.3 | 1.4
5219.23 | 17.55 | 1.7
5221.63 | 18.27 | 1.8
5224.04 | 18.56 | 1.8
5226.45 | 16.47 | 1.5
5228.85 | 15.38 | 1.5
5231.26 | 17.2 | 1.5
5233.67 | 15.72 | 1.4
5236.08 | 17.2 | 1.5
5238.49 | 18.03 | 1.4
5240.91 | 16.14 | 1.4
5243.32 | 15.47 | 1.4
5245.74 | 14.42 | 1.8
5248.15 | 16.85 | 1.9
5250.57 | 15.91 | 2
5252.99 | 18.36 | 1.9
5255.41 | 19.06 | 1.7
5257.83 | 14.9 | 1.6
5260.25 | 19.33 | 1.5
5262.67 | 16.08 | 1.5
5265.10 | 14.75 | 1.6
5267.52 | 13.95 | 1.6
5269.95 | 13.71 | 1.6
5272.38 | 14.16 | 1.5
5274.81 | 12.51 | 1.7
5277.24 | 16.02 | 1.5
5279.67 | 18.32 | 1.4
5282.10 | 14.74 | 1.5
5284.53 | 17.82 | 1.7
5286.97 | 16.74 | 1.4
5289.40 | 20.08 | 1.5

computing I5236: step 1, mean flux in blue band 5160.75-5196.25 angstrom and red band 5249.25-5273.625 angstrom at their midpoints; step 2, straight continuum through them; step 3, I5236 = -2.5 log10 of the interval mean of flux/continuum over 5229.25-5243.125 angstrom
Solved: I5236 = -0.10 mag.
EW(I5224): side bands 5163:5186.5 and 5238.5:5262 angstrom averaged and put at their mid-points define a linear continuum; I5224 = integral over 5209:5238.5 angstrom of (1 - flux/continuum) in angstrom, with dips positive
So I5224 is -2.5 angstrom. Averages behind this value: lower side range 12.9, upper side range 16.8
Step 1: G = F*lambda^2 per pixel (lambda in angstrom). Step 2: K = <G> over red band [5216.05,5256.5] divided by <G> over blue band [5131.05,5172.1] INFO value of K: 1.18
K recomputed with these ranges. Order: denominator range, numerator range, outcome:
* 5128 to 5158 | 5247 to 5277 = 1.08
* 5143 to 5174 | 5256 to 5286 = 1.11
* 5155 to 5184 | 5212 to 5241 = 1.28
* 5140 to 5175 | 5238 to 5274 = 1.13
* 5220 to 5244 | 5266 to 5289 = 0.93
